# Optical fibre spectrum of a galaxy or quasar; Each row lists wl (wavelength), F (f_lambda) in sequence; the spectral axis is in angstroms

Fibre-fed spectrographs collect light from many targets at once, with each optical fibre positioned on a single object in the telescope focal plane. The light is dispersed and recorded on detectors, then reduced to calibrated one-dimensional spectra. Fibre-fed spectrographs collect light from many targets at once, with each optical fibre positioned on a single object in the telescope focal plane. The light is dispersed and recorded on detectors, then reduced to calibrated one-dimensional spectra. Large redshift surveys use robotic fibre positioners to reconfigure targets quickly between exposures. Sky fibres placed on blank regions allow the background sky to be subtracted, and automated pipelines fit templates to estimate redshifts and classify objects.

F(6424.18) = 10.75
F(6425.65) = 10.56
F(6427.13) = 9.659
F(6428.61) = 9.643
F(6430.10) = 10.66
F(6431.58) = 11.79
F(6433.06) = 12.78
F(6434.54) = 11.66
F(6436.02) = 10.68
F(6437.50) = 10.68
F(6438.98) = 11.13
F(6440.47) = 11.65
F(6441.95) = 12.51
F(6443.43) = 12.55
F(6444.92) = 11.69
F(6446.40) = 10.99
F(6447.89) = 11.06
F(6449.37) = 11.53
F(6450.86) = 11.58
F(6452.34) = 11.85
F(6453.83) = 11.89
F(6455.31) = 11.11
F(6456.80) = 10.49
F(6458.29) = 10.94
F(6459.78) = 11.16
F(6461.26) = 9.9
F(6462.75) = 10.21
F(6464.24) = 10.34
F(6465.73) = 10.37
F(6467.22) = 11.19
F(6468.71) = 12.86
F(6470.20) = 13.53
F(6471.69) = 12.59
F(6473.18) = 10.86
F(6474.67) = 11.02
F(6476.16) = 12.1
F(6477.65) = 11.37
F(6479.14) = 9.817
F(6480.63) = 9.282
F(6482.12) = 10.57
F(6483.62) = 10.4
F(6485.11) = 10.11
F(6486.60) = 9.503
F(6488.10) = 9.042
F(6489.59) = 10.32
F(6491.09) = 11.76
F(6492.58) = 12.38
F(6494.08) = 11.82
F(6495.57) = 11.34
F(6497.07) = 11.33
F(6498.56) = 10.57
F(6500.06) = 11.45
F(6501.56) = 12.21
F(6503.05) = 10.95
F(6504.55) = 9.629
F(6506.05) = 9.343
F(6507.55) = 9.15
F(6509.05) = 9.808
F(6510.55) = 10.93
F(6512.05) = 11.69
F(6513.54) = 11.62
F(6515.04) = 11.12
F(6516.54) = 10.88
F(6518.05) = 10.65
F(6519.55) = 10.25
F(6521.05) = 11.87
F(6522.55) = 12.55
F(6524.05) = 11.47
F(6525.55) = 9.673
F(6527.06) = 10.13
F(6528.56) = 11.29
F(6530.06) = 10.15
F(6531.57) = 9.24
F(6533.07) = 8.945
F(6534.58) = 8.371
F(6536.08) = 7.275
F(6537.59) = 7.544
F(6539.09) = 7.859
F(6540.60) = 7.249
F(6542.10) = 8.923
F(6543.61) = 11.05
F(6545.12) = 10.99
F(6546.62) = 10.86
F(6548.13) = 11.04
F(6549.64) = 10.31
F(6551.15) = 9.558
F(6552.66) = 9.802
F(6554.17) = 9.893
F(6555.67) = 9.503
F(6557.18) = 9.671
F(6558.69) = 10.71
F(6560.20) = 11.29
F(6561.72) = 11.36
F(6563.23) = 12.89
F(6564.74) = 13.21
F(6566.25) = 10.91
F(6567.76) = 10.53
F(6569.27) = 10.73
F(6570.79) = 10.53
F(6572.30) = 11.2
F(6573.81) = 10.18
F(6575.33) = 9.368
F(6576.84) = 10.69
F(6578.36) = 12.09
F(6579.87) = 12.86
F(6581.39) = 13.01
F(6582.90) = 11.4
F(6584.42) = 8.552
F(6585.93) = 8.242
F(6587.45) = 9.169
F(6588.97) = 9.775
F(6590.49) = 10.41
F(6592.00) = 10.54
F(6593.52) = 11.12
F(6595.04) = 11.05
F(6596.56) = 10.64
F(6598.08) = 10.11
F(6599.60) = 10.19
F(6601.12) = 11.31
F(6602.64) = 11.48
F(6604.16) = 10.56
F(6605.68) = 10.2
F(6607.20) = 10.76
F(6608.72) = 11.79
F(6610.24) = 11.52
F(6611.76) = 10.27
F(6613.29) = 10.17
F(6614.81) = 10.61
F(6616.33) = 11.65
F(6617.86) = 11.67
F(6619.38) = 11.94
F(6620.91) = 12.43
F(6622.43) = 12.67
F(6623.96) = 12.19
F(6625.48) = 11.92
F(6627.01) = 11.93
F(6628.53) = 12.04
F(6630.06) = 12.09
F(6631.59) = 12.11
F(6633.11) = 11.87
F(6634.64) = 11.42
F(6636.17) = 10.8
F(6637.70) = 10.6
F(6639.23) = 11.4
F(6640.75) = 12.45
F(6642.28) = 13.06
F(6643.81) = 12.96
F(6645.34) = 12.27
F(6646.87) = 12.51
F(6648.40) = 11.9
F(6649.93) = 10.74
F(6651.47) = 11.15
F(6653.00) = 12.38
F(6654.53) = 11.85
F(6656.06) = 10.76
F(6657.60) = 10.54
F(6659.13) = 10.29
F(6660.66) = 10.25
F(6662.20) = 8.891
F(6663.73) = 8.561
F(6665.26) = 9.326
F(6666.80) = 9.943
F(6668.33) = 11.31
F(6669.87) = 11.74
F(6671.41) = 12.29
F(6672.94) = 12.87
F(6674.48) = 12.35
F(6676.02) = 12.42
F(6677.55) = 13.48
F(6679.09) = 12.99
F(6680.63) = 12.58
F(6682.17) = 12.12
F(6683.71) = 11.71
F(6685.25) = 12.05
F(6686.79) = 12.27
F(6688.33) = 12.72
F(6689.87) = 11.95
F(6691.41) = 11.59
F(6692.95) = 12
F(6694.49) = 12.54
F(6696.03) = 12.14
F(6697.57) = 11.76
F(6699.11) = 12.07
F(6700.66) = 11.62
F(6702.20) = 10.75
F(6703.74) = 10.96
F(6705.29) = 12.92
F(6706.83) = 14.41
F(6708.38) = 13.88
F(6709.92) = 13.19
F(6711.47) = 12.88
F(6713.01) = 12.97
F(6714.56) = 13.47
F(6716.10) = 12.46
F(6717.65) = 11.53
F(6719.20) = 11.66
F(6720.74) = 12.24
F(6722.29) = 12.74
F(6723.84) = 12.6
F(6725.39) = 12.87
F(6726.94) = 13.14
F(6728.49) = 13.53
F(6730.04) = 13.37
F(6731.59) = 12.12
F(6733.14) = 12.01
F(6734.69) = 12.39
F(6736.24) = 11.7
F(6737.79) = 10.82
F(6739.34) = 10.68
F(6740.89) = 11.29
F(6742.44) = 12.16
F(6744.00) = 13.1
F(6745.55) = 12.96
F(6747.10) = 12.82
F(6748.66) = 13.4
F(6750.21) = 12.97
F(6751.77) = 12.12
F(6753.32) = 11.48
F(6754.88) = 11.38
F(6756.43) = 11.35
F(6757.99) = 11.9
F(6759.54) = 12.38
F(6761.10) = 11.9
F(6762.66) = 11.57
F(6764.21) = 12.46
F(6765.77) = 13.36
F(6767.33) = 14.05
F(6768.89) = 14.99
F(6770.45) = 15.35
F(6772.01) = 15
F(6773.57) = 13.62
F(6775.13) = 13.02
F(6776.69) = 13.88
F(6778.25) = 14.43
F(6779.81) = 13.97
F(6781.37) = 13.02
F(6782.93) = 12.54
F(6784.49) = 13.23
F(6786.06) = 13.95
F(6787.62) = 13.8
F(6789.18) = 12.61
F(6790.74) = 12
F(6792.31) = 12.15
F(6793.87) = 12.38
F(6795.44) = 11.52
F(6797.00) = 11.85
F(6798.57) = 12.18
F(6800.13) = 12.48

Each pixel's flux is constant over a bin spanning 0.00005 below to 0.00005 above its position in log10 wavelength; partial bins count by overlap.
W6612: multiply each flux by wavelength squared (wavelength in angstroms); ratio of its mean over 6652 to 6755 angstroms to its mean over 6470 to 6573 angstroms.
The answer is 1.21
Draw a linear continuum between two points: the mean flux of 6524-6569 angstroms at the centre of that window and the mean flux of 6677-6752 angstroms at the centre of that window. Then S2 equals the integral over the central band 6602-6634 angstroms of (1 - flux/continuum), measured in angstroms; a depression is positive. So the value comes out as -1.35 angstroms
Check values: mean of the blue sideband 10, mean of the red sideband 12.4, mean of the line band 11.5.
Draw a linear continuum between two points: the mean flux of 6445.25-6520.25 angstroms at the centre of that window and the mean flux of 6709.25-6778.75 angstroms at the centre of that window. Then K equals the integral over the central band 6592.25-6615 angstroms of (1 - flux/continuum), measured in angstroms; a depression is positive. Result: 1.87 angstroms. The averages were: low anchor 10.9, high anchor 12.7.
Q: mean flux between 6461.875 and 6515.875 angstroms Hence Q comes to 10.9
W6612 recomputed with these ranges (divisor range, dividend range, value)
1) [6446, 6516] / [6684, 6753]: 1.21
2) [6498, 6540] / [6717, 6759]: 1.28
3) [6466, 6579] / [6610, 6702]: 1.15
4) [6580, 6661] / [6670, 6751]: 1.13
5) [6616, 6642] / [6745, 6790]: 1.15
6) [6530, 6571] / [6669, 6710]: 1.28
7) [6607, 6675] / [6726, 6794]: 1.16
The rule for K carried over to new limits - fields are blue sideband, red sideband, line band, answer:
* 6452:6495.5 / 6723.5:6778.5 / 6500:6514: 0.7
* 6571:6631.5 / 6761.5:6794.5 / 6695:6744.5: 1.0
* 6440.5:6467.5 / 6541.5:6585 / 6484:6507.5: 0.7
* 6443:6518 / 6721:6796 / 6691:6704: 0.6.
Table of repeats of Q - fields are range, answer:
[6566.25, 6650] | 11.2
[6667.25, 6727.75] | 12.4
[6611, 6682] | 11.6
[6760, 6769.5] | 13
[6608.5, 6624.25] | 11.5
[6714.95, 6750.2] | 12.4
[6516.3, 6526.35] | 11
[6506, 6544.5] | 9.98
